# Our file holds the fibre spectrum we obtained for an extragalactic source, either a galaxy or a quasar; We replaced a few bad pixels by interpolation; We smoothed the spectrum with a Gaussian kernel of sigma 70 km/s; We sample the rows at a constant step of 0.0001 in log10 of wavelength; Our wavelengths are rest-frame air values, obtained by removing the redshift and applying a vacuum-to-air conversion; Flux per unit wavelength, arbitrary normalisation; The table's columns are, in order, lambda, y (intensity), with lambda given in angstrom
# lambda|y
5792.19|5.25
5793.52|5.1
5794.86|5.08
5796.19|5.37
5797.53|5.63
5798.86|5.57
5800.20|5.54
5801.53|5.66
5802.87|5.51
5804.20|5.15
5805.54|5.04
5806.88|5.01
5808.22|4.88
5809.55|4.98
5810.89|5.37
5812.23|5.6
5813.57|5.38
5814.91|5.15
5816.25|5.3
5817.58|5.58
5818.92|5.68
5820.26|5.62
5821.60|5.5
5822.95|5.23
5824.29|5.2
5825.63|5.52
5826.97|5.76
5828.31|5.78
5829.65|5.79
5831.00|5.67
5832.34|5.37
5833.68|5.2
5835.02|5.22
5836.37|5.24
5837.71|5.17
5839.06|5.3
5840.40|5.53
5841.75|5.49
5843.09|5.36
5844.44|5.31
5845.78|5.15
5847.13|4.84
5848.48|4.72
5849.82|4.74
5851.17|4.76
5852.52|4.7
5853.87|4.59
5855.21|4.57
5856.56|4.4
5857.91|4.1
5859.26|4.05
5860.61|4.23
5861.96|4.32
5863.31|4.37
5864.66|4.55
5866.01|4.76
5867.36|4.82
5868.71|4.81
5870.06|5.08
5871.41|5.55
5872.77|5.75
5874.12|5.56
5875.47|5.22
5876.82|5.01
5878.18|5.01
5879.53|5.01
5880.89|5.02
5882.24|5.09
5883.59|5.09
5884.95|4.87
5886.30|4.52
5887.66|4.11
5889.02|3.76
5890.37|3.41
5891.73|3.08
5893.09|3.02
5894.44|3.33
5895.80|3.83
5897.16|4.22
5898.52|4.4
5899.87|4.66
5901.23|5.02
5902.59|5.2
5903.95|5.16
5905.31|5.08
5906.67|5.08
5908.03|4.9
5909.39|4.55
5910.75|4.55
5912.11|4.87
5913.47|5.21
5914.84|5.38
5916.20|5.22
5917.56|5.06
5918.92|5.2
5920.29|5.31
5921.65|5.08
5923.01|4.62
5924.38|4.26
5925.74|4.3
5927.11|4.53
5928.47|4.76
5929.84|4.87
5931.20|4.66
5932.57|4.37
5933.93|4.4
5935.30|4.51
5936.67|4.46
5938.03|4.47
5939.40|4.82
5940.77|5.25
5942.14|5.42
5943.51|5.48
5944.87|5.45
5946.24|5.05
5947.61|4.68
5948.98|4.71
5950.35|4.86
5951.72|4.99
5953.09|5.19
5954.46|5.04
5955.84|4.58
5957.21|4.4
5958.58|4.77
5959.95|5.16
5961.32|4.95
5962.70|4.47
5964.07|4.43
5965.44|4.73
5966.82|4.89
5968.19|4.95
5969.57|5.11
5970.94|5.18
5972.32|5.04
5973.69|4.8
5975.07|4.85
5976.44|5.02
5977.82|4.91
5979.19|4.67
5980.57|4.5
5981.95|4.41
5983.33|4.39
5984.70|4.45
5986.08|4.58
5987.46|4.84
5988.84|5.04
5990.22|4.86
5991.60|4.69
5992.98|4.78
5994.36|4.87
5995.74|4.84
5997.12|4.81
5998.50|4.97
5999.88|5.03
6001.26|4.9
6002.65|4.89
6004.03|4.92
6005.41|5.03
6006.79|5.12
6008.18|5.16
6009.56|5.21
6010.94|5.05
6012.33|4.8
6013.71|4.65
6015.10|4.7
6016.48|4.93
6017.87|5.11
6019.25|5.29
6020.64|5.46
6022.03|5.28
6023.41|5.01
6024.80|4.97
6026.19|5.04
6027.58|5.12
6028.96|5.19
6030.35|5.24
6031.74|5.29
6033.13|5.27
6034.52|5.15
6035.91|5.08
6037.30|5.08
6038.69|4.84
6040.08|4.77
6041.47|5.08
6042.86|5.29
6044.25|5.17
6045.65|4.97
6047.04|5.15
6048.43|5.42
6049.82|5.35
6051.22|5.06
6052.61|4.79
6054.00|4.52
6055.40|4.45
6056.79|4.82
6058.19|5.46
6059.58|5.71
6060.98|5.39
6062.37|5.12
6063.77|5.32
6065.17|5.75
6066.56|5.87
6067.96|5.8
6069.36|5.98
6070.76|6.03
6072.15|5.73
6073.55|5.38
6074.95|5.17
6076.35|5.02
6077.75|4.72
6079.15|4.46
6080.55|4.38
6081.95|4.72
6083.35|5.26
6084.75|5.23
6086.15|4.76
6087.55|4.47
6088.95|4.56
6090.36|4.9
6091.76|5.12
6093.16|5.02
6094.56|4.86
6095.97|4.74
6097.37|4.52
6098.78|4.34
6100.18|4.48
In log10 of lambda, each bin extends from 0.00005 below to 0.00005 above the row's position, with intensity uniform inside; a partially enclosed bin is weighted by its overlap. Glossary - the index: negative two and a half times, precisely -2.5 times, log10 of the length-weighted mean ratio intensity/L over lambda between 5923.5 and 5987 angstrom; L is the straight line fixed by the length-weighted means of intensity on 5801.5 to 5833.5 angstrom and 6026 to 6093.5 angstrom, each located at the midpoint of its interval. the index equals 0.10 mag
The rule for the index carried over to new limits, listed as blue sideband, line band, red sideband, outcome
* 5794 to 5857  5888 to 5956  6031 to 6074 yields 0.126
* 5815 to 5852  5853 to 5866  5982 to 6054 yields 0.203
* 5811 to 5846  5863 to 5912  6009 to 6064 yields 0.147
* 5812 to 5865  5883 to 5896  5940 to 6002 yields 0.273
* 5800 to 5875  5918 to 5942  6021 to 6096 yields 0.090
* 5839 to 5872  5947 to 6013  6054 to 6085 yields 0.047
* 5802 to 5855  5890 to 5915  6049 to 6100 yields 0.166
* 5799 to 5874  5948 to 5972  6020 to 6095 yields 0.062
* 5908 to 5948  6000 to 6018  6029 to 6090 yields 0.016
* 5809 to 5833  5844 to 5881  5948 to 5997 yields 0.101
